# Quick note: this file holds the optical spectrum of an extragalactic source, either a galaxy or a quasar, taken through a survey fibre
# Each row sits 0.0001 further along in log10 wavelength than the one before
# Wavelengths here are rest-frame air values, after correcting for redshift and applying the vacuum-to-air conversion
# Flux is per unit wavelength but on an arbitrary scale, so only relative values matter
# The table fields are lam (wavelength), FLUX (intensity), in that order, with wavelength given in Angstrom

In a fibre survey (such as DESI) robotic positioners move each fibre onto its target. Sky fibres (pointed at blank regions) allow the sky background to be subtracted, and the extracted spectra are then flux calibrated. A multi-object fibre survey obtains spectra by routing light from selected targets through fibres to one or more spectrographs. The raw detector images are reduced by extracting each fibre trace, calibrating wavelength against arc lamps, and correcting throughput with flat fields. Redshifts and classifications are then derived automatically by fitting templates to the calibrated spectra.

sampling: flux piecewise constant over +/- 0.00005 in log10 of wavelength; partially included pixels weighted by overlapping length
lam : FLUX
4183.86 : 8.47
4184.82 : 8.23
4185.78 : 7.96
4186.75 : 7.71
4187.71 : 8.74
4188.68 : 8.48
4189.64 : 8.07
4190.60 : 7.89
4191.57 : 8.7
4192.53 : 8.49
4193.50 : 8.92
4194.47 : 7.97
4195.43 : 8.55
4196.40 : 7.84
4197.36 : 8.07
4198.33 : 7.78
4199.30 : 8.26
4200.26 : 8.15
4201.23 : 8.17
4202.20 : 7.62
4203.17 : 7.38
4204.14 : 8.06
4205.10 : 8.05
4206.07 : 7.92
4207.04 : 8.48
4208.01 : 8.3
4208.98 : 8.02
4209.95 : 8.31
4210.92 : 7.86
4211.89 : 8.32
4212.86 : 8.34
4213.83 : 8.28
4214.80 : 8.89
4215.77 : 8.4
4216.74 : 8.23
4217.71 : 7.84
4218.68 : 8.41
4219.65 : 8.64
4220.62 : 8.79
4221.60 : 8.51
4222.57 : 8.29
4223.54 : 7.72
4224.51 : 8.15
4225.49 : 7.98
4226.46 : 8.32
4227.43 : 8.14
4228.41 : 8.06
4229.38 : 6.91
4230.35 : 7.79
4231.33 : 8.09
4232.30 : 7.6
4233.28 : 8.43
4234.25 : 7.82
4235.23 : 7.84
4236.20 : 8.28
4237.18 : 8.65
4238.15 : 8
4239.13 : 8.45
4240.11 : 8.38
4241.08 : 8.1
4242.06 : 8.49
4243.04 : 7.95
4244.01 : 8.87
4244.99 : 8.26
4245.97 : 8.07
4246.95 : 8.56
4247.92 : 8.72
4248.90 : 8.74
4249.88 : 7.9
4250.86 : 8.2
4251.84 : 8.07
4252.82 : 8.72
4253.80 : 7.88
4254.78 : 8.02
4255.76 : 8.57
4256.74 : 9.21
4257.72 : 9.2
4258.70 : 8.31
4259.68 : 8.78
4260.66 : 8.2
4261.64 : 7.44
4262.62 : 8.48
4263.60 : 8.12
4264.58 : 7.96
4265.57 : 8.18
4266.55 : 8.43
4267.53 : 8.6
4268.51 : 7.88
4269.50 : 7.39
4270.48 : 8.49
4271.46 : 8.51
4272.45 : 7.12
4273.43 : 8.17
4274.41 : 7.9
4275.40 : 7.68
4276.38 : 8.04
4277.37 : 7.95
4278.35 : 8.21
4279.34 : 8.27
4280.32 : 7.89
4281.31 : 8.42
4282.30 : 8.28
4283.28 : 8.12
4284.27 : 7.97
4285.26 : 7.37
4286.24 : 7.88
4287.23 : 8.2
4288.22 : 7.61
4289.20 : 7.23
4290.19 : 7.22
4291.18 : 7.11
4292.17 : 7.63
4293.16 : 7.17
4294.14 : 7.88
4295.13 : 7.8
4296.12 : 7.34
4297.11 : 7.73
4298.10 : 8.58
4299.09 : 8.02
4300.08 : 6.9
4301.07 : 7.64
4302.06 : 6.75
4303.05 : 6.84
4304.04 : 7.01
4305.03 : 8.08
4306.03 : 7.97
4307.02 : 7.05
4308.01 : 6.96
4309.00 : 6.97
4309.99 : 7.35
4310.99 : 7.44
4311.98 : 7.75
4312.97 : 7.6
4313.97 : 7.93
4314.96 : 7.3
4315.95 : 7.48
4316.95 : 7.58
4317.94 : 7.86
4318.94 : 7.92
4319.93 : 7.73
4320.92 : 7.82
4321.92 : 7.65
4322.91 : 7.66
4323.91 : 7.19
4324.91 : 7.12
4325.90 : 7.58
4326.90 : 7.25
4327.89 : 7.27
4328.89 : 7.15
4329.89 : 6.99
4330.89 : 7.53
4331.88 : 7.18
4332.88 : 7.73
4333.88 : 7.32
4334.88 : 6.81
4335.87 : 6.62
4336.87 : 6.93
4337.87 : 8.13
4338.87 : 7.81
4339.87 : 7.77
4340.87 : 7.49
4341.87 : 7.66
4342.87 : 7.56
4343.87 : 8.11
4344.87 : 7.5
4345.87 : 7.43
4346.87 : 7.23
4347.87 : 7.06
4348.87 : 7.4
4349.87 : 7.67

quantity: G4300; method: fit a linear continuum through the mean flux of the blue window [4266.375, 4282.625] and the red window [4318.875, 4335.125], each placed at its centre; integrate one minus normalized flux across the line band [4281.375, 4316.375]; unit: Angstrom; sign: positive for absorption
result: 0.9 Angstrom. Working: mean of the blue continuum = 8.06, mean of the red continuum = 7.4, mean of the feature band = 7.56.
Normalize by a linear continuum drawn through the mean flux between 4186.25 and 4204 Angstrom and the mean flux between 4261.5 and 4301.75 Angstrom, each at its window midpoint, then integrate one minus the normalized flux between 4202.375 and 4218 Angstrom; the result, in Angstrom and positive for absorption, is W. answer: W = -0.1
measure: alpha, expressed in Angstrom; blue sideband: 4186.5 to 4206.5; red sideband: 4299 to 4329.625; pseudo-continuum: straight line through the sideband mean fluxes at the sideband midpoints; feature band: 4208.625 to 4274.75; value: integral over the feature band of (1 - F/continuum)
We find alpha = -3.0 Angstrom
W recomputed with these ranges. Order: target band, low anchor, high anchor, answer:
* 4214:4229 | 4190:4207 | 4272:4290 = -0.4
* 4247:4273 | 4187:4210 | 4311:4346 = -1.4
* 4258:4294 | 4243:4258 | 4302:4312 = -0.2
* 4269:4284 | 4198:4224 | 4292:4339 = -0.6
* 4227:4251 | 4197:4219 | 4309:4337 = -0.7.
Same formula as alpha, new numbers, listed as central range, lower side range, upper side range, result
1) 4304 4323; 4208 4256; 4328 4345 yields 0.1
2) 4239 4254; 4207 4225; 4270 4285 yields -0.3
